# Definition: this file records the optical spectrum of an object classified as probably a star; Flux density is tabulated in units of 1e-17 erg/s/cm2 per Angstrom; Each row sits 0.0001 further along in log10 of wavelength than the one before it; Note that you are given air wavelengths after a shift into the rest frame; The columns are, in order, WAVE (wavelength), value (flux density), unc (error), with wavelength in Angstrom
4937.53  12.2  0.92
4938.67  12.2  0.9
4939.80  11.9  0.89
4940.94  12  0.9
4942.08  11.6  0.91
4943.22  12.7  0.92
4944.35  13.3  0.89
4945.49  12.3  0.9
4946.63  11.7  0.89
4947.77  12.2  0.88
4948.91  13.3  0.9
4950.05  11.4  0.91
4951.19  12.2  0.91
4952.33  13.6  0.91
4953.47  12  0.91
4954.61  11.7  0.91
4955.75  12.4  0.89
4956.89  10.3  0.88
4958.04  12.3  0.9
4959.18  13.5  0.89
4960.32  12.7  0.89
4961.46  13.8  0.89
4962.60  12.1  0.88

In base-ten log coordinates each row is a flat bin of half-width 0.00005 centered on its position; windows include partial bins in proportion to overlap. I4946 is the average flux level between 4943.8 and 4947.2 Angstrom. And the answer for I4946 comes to 12.4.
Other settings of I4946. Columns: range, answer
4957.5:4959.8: 12.9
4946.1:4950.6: 12.2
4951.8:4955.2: 12.4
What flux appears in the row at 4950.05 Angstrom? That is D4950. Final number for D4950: 11.4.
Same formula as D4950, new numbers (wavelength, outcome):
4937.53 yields 12.2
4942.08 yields 11.6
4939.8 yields 11.9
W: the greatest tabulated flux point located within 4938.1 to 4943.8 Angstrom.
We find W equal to 12.7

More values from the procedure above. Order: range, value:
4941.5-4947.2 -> 13.3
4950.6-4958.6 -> 13.6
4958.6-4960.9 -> 13.5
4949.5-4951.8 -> 12.2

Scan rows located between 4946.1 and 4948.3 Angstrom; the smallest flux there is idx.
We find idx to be 11.7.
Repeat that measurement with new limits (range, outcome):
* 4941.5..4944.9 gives 11.6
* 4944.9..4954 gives 11.4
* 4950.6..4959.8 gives 10.3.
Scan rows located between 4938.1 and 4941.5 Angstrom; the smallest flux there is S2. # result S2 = 11.9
